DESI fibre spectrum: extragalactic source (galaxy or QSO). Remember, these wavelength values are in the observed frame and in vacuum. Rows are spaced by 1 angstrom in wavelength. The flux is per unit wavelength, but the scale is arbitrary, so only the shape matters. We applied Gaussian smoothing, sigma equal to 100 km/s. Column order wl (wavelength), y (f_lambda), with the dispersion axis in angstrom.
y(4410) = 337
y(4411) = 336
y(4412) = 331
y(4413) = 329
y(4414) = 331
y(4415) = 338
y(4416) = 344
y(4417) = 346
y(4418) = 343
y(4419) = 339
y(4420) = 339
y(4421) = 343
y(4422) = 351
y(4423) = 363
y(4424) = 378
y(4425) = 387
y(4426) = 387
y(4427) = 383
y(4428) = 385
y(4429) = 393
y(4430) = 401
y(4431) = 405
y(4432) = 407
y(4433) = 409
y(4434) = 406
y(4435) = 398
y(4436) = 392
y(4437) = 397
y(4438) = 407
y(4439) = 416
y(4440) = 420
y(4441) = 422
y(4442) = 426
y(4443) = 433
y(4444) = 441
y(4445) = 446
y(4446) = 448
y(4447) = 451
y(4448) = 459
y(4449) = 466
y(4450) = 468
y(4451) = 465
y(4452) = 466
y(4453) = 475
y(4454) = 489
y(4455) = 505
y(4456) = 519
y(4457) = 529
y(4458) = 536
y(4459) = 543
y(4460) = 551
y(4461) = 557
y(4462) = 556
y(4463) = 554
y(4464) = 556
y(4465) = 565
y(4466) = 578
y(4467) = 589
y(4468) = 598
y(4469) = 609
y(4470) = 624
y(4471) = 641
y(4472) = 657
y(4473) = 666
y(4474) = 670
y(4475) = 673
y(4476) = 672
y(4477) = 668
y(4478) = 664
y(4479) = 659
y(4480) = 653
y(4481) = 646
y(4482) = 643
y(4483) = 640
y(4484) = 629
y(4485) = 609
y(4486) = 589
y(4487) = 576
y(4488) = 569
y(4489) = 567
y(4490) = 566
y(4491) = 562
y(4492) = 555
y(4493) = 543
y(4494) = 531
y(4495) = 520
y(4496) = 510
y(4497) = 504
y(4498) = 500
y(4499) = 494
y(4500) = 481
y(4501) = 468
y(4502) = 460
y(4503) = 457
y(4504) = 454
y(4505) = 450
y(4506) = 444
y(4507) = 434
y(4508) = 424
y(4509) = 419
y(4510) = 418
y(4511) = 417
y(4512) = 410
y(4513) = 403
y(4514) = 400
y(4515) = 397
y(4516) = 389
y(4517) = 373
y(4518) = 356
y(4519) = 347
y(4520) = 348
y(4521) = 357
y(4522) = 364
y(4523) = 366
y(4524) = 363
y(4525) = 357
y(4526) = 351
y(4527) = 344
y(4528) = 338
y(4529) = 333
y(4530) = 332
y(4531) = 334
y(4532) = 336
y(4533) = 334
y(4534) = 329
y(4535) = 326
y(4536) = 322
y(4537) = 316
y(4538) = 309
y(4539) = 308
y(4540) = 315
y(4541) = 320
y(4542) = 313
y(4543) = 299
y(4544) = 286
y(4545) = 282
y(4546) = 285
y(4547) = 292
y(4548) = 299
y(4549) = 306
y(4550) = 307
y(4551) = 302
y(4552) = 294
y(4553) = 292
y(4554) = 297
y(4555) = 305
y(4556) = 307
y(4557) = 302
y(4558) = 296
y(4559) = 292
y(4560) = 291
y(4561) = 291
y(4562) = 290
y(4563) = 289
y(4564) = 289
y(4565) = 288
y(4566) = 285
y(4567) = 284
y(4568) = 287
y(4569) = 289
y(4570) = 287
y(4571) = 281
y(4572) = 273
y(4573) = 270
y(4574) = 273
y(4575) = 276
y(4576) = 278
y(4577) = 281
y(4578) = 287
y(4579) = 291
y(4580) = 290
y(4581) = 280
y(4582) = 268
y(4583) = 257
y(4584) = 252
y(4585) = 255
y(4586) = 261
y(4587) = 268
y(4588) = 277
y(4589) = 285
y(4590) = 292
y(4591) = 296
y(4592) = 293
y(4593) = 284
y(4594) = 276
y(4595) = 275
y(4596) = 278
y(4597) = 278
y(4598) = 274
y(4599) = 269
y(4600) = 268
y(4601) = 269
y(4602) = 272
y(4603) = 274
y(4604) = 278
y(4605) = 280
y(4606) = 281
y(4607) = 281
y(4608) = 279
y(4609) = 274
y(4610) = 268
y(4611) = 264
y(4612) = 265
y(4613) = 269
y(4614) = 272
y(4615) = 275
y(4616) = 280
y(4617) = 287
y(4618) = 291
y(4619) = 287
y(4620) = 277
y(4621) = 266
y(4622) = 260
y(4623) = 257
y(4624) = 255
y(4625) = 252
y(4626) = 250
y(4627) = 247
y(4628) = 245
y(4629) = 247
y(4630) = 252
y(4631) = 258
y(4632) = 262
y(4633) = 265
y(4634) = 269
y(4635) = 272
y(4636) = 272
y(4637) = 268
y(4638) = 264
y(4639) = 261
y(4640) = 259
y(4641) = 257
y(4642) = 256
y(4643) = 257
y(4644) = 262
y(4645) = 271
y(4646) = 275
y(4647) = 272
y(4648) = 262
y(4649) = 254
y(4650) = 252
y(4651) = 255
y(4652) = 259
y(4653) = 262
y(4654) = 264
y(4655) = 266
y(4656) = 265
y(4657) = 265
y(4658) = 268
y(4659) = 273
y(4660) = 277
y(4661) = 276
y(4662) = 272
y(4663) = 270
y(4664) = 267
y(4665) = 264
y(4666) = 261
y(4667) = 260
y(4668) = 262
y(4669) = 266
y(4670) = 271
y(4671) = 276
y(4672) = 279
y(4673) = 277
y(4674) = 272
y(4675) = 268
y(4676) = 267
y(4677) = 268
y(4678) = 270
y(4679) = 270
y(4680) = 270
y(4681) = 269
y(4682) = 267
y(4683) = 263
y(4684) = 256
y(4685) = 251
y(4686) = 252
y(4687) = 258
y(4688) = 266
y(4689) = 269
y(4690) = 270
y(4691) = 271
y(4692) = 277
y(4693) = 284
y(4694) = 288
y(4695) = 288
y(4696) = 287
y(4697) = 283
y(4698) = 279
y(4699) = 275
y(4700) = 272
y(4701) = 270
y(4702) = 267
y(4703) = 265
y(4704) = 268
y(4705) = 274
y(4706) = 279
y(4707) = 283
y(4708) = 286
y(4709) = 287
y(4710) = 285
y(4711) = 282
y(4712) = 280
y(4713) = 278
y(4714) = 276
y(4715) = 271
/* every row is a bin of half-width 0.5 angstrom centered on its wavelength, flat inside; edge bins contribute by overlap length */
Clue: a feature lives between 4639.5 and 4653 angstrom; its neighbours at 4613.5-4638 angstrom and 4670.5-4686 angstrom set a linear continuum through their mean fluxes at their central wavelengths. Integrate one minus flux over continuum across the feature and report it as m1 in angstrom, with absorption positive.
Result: 0.3 angstrom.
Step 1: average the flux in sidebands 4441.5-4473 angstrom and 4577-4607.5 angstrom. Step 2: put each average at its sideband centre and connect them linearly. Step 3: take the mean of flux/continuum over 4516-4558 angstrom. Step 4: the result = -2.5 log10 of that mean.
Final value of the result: 0.17 mag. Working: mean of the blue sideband 525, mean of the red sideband 276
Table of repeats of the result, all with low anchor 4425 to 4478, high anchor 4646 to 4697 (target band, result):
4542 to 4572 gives 0.307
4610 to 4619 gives 0.189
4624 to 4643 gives 0.190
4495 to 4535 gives 0.089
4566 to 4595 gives 0.291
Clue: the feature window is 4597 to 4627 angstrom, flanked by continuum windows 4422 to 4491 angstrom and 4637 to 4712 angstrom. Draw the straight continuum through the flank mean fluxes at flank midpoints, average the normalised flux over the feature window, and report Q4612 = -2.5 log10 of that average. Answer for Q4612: 0.24 mag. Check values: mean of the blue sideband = 516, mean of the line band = 271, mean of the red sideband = 269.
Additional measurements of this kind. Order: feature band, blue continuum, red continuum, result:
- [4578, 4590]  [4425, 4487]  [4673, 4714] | 0.378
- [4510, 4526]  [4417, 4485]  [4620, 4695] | 0.123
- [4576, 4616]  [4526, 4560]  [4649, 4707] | 0.073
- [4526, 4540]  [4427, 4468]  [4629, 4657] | 0.155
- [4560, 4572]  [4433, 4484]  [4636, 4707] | 0.360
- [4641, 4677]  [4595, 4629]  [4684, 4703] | 0.020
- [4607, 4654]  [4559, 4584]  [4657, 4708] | 0.046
